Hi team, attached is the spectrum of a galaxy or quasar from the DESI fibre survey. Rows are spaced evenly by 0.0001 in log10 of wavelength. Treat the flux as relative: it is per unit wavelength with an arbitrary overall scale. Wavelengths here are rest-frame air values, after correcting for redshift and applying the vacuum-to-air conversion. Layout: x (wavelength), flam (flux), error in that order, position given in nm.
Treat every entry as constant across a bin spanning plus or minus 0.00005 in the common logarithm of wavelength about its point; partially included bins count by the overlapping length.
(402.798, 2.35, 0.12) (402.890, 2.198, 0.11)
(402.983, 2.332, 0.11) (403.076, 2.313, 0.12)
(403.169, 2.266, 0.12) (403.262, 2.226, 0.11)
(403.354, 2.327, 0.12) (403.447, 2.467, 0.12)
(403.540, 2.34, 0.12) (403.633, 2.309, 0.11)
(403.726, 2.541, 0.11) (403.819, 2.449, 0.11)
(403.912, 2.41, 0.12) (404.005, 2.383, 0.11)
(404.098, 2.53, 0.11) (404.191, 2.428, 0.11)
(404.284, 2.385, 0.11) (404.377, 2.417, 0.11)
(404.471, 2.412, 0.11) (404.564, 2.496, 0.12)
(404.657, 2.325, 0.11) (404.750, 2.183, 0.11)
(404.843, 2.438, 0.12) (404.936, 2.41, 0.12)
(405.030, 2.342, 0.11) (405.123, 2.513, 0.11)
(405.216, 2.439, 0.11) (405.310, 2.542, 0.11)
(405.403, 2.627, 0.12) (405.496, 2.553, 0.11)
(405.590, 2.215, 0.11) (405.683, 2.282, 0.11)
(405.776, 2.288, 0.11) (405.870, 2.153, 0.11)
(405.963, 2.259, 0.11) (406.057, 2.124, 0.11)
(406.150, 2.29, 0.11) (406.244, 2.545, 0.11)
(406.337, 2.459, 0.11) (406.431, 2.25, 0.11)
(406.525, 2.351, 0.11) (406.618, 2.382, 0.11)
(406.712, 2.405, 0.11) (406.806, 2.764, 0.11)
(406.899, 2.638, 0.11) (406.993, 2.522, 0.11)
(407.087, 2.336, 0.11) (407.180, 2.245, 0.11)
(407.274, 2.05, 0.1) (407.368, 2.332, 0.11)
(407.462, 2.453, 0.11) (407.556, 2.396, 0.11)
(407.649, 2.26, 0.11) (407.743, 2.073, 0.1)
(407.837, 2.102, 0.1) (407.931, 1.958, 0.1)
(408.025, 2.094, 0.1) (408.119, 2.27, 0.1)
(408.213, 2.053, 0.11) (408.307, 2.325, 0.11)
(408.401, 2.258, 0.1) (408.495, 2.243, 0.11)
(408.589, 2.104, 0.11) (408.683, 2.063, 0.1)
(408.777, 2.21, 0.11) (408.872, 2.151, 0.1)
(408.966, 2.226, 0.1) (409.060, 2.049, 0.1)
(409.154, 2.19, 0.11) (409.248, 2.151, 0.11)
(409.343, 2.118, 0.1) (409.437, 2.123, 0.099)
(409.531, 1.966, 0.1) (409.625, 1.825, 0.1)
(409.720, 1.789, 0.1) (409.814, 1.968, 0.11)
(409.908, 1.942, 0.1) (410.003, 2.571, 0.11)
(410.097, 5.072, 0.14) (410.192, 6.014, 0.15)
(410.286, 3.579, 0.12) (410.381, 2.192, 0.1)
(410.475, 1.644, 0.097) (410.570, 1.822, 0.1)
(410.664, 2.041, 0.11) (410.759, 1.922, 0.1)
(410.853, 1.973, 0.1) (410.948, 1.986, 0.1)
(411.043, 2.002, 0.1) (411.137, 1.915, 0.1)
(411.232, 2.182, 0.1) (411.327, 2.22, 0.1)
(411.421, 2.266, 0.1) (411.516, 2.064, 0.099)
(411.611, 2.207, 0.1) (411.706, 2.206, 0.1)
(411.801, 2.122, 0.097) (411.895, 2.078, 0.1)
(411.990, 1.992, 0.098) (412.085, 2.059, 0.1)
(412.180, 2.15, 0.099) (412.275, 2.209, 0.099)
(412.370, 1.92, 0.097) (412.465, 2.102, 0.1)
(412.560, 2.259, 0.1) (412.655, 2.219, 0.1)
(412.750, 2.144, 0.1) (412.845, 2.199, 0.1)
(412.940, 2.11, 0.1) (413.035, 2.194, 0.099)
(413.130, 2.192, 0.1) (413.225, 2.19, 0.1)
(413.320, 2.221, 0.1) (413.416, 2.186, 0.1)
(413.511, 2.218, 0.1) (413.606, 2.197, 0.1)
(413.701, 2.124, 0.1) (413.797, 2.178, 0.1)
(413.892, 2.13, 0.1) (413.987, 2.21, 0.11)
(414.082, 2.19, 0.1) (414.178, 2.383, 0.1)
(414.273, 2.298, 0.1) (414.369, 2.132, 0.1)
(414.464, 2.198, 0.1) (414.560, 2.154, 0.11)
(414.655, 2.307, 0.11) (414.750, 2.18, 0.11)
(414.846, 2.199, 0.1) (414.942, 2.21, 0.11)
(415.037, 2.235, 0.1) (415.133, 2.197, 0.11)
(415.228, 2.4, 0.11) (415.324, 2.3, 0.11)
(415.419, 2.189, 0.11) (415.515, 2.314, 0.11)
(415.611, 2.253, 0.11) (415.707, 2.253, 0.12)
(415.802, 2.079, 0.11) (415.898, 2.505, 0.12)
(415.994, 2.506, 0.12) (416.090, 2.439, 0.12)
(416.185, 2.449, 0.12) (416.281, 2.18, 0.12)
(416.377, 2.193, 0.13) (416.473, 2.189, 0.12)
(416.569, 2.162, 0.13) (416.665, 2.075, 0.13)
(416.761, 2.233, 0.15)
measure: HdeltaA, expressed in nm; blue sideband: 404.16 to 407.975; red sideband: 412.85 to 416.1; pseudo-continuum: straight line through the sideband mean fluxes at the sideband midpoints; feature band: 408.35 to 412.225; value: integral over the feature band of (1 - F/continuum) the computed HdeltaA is 0.02 nm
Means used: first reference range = 2.36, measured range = 2.28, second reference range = 2.23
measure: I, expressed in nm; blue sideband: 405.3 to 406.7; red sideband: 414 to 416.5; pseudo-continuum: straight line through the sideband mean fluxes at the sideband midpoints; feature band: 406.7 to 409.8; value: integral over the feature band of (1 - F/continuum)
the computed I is 0.18 nm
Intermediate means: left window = 2.35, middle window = 2.2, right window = 2.27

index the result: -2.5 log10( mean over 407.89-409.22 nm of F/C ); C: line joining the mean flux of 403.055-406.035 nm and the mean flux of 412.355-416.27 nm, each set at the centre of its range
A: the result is 0.08 mag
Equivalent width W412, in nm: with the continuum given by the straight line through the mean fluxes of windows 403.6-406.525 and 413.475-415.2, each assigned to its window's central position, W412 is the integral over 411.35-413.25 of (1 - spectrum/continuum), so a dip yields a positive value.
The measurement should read 0.09 nm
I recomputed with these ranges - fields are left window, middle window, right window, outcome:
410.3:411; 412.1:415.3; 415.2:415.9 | -0.03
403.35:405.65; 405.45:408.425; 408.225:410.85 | 0.12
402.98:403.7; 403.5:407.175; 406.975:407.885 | -0.16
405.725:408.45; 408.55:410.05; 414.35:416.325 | 0.13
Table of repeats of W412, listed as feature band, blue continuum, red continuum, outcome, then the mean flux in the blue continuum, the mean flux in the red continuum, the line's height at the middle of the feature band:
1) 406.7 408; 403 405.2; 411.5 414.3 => -0.01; 2.39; 2.17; 2.31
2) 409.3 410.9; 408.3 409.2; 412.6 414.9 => -0.24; 2.18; 2.2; 2.18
